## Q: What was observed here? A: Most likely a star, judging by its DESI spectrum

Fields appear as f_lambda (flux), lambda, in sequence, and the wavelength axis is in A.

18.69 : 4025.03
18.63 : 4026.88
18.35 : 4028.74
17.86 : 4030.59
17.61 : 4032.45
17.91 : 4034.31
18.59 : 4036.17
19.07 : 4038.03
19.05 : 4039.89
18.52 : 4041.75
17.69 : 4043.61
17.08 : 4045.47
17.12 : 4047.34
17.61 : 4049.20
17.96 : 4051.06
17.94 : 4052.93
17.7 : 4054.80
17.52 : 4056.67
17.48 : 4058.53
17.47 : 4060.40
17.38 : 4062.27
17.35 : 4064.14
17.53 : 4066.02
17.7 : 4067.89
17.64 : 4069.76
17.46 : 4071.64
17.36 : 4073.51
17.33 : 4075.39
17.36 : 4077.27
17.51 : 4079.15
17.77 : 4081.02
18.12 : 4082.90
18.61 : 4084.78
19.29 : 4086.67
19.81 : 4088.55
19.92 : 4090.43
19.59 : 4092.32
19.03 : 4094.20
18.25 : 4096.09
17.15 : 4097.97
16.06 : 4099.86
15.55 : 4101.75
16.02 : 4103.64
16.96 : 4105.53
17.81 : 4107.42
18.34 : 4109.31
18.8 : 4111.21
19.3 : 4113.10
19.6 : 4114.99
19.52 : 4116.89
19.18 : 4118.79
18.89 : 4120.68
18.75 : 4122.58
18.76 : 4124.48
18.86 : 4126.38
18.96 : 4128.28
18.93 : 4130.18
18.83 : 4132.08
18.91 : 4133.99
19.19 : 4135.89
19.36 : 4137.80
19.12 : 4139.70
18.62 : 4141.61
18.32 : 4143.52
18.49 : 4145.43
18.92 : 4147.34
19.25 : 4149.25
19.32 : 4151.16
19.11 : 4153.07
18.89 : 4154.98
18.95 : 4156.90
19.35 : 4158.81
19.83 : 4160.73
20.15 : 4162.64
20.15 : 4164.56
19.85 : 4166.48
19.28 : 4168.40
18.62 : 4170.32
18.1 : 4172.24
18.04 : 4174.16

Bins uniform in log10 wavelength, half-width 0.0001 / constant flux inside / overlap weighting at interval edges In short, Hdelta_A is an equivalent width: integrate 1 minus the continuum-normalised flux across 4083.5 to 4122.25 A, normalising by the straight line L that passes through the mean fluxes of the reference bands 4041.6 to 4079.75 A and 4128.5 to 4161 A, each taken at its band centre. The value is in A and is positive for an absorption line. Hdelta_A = -0.2 A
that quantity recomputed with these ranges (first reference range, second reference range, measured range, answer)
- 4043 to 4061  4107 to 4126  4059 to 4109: 1.25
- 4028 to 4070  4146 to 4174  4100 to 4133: 0.58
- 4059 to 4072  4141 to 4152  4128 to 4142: -0.28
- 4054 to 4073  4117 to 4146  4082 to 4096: -0.85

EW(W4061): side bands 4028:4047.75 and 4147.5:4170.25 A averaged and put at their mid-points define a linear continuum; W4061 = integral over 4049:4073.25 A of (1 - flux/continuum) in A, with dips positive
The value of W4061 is 1.0 A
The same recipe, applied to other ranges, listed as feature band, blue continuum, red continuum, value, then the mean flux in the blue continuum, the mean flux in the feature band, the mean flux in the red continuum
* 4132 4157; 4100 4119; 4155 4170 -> 0.08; 18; 18.9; 19.6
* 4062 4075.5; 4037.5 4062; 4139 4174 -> 0.43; 17.8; 17.5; 19.1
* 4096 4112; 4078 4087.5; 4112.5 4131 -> 1.32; 18.2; 17.1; 19.1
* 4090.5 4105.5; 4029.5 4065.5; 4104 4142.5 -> 0.79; 17.8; 17.5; 18.8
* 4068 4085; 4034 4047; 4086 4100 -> 0.88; 18.2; 17.7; 18.8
